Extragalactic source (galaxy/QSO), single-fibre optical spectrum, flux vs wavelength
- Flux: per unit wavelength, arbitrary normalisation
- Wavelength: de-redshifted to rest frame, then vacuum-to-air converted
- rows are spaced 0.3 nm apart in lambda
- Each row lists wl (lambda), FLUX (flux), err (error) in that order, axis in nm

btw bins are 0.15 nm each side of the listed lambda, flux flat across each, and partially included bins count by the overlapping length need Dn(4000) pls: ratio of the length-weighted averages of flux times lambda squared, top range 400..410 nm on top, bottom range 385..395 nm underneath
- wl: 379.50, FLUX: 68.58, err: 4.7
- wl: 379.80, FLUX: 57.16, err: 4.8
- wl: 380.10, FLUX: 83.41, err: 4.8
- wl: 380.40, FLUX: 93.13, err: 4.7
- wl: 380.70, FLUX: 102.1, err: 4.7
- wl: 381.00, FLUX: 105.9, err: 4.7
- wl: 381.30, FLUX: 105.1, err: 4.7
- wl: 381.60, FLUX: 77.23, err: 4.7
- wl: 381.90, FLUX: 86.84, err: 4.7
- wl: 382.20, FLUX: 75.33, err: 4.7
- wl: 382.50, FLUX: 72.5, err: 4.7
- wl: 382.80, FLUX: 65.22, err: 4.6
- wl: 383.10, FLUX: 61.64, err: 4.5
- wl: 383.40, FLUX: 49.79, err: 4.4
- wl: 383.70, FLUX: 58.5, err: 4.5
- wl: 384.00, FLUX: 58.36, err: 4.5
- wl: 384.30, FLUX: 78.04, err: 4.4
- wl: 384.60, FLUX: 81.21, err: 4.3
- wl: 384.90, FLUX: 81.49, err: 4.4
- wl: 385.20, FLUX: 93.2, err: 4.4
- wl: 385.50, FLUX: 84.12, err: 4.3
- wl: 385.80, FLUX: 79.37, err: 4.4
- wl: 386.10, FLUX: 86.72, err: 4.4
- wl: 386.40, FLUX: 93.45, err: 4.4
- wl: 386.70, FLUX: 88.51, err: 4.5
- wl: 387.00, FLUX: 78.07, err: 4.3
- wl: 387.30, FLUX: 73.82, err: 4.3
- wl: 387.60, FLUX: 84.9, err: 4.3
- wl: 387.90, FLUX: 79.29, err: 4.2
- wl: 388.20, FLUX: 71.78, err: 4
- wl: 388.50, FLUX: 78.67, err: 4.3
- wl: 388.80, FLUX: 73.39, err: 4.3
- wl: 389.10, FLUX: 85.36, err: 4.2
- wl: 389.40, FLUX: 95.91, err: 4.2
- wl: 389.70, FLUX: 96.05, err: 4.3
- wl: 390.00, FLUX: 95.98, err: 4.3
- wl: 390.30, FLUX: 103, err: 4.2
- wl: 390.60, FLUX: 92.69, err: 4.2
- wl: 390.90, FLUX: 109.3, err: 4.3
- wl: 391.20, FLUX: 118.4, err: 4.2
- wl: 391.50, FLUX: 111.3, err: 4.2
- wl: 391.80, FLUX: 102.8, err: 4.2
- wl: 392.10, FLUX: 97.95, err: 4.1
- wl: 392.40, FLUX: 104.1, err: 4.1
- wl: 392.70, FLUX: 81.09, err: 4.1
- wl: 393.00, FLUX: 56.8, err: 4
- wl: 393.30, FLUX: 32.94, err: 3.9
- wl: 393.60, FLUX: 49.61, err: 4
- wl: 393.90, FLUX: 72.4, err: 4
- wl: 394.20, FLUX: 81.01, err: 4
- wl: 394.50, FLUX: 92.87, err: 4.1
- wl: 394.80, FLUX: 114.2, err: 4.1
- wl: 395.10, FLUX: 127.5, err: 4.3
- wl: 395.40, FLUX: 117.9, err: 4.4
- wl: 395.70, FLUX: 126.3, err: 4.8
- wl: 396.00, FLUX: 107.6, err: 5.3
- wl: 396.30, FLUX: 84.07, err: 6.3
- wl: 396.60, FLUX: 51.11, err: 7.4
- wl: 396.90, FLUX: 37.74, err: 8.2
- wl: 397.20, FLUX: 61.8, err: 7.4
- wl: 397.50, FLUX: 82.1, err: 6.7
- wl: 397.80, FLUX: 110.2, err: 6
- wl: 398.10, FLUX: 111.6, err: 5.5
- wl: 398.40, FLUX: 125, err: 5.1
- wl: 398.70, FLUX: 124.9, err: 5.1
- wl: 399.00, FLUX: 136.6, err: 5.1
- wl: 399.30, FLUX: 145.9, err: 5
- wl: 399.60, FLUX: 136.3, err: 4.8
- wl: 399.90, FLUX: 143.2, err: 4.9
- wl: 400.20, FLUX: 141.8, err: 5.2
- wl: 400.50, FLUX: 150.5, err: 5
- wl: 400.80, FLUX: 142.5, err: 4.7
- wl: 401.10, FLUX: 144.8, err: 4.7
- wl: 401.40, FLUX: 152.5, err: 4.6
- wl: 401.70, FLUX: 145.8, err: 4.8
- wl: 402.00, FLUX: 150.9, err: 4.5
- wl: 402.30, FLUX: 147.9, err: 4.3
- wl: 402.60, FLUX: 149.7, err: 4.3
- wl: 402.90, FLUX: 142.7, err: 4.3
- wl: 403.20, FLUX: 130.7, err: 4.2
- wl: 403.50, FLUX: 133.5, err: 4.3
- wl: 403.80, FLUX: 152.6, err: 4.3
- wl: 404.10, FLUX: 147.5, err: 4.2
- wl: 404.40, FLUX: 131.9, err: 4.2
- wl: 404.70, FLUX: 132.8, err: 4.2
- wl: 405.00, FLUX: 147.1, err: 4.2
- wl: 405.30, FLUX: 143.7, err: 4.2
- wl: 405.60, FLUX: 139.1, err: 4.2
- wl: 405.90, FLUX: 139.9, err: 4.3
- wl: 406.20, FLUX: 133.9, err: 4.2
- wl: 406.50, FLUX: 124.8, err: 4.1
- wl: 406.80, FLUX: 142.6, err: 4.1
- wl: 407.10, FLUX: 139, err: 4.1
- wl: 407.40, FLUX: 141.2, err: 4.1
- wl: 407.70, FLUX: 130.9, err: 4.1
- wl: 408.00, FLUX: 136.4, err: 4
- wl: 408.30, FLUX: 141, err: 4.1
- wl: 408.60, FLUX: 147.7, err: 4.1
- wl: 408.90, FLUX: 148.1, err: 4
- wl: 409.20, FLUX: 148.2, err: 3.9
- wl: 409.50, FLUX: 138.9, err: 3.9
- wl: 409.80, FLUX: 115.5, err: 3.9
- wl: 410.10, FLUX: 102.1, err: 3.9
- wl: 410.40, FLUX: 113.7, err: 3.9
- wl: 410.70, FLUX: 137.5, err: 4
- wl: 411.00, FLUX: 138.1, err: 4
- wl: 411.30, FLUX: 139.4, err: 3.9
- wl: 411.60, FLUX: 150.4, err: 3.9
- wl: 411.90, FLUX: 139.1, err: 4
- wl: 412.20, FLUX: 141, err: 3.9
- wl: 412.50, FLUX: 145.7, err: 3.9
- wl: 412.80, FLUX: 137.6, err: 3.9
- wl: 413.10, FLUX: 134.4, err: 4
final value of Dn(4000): 1.7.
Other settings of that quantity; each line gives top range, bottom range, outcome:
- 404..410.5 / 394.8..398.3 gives 1.53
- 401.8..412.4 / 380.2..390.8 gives 1.87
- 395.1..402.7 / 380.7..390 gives 1.61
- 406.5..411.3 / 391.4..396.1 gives 1.58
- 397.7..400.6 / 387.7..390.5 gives 1.61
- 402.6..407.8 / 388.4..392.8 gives 1.54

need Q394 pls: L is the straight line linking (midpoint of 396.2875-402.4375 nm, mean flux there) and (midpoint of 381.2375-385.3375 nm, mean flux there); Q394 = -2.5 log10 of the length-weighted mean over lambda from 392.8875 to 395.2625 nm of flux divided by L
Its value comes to 0.32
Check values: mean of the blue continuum 73.9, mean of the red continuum 121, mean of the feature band 79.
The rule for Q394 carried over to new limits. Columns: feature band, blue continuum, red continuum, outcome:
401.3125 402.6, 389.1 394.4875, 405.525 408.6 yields -0.23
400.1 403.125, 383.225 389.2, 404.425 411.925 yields -0.23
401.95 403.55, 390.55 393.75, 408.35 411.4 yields -0.24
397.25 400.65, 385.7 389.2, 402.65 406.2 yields -0.04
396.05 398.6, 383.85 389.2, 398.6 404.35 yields 0.43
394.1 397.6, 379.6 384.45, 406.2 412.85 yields 0.17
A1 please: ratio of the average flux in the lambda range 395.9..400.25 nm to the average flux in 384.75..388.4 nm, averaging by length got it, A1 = 1.3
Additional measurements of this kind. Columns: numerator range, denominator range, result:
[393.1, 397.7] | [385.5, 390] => 0.99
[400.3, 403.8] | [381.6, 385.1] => 2.06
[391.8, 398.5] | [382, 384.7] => 1.31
